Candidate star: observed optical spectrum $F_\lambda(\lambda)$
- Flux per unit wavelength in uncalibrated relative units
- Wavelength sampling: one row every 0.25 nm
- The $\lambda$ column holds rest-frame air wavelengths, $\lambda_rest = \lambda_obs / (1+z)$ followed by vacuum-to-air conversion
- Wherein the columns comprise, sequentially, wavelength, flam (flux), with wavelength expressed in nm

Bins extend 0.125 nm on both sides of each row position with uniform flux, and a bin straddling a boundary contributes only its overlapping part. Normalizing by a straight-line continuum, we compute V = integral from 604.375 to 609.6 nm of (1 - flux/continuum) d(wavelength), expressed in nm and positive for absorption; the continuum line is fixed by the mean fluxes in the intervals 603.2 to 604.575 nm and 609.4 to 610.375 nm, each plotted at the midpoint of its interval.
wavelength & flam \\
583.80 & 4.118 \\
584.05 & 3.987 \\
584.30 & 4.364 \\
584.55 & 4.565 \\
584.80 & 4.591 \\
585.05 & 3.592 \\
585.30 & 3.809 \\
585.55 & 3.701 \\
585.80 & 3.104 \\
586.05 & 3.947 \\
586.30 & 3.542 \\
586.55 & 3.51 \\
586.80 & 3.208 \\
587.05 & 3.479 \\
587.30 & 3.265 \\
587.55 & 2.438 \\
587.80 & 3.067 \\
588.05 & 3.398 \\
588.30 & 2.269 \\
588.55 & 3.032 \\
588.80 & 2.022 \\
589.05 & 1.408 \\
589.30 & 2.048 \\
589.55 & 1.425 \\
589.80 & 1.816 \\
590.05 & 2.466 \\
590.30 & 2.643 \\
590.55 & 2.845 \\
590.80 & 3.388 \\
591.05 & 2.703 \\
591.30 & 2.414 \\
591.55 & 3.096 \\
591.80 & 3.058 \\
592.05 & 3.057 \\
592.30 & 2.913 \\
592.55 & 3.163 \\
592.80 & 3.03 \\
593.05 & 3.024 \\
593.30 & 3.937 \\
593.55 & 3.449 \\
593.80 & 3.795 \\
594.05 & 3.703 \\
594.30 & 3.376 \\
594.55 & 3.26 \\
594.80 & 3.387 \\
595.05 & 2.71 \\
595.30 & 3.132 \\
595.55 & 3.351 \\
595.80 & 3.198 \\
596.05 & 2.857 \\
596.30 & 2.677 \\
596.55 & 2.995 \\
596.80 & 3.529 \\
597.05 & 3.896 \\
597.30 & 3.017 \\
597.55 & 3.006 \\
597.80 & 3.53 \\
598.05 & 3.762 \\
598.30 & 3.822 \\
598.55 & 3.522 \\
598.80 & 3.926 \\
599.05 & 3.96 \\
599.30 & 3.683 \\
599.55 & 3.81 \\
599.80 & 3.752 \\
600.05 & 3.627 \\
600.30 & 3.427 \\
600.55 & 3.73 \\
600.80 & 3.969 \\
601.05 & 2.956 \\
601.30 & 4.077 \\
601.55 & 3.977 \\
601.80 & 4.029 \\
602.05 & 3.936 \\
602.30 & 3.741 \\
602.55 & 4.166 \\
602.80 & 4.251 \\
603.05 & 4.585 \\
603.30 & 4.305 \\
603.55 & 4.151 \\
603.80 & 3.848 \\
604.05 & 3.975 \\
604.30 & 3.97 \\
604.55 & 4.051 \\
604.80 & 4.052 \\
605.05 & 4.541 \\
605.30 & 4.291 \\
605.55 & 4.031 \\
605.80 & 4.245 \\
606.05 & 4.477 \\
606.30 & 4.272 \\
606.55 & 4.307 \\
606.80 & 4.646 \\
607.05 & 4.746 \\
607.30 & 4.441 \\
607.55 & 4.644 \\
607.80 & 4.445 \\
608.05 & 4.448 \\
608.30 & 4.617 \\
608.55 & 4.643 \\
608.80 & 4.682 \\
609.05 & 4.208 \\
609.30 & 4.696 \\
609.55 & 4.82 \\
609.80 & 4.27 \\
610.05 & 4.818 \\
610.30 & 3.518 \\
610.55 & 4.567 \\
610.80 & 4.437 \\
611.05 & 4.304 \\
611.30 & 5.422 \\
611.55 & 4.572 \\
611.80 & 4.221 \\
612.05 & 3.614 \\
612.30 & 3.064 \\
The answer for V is -0.25 nm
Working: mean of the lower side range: 4.05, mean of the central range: 4.43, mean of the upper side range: 4.41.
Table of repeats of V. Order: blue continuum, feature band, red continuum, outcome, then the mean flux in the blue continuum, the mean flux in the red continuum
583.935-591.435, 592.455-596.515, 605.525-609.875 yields 0.34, 3.07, 4.49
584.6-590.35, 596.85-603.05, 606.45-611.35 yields 0.21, 2.97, 4.52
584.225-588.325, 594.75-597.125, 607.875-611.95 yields 0.47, 3.54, 4.51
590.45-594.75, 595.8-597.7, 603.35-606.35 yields 0.20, 3.19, 4.16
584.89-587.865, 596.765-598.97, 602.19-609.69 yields 0.22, 3.41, 4.34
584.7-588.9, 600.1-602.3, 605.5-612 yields 0.17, 3.29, 4.48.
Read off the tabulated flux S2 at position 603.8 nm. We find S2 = 3.848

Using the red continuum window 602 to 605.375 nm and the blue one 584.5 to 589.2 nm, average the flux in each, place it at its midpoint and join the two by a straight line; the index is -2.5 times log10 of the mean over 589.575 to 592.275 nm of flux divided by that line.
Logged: 0.27 mag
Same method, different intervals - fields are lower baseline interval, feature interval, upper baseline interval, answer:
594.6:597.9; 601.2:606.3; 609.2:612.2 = -0.09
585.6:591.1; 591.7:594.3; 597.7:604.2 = -0.04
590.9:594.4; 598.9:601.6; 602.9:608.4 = 0.04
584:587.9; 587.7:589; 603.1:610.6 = 0.36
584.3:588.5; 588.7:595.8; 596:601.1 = 0.21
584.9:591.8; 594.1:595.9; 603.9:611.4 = 0.06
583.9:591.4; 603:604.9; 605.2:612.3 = 0.00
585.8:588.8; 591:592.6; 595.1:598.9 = 0.11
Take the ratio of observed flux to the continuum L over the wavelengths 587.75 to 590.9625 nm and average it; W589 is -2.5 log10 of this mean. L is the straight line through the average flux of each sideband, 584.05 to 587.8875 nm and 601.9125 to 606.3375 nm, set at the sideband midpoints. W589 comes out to 0.46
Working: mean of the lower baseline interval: 3.63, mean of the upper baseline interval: 4.16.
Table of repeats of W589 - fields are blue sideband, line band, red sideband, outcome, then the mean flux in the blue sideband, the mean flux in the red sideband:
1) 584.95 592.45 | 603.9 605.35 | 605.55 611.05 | 0.008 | 2.89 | 4.46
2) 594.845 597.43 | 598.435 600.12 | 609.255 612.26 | -0.106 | 3.14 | 4.39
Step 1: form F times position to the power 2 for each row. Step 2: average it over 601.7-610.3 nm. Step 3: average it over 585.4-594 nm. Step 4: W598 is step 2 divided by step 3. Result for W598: 1.55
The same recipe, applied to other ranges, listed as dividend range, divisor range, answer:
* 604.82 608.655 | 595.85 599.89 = 1.32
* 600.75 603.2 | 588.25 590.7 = 1.88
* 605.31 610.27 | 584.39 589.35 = 1.49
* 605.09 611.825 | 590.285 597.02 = 1.49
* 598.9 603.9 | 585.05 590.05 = 1.42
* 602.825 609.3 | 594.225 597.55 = 1.42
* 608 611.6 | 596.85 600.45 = 1.30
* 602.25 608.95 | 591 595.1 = 1.41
